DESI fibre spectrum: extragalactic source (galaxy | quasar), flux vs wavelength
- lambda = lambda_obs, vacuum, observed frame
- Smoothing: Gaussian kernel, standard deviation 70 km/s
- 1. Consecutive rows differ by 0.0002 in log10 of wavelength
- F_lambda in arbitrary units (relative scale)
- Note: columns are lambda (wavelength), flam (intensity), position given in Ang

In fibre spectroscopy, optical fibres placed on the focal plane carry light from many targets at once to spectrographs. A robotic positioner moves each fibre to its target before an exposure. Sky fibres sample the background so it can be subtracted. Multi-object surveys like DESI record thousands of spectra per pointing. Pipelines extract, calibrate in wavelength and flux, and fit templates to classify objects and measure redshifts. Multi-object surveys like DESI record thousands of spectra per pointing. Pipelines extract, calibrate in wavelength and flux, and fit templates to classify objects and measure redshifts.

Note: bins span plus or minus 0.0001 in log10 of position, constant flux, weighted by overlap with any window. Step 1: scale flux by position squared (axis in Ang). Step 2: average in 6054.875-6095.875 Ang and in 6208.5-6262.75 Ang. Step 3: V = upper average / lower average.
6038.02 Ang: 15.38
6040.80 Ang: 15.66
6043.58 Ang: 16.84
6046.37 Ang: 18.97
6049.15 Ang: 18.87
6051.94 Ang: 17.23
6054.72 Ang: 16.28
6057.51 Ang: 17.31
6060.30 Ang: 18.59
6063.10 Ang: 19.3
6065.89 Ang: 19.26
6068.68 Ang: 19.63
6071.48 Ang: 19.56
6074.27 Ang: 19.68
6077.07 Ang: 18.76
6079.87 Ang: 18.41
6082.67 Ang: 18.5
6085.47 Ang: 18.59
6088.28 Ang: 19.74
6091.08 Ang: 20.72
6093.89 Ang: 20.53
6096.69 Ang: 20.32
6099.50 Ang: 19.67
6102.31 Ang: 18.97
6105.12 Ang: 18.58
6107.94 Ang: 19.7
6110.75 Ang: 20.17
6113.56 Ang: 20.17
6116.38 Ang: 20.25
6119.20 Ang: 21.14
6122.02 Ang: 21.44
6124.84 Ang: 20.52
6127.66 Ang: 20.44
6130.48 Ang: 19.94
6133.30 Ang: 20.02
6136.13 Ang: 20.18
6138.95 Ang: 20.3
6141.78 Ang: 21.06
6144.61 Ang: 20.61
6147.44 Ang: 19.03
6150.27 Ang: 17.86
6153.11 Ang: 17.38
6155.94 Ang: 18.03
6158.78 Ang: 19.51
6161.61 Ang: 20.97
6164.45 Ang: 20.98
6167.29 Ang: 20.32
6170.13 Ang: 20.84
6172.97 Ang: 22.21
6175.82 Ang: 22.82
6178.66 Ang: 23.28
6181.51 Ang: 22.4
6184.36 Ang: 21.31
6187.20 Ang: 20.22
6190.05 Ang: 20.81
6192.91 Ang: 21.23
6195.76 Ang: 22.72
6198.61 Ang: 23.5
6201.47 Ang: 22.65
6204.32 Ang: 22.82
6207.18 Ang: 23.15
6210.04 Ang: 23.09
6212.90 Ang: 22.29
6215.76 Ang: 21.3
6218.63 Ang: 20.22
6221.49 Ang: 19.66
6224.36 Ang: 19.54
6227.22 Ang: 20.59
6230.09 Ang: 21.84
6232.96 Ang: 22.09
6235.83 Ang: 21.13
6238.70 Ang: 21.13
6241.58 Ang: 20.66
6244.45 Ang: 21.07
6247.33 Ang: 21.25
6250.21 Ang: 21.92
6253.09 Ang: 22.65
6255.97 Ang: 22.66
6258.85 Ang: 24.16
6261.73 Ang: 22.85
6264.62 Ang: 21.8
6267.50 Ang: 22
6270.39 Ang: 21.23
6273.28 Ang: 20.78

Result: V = 1.19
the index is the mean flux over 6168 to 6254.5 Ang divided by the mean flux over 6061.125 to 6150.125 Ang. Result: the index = 1.1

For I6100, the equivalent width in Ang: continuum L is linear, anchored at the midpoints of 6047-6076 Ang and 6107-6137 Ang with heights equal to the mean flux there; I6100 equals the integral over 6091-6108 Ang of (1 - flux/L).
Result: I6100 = 0.0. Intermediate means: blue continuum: 18.6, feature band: 19.7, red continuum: 20.4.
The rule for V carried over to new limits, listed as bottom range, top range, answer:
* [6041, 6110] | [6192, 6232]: 1.21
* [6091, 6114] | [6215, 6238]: 1.09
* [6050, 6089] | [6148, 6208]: 1.18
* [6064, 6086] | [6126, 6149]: 1.08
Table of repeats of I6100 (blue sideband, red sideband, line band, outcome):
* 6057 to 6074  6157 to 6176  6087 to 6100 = -0.4 Ang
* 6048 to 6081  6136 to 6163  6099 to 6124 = -1.3 Ang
